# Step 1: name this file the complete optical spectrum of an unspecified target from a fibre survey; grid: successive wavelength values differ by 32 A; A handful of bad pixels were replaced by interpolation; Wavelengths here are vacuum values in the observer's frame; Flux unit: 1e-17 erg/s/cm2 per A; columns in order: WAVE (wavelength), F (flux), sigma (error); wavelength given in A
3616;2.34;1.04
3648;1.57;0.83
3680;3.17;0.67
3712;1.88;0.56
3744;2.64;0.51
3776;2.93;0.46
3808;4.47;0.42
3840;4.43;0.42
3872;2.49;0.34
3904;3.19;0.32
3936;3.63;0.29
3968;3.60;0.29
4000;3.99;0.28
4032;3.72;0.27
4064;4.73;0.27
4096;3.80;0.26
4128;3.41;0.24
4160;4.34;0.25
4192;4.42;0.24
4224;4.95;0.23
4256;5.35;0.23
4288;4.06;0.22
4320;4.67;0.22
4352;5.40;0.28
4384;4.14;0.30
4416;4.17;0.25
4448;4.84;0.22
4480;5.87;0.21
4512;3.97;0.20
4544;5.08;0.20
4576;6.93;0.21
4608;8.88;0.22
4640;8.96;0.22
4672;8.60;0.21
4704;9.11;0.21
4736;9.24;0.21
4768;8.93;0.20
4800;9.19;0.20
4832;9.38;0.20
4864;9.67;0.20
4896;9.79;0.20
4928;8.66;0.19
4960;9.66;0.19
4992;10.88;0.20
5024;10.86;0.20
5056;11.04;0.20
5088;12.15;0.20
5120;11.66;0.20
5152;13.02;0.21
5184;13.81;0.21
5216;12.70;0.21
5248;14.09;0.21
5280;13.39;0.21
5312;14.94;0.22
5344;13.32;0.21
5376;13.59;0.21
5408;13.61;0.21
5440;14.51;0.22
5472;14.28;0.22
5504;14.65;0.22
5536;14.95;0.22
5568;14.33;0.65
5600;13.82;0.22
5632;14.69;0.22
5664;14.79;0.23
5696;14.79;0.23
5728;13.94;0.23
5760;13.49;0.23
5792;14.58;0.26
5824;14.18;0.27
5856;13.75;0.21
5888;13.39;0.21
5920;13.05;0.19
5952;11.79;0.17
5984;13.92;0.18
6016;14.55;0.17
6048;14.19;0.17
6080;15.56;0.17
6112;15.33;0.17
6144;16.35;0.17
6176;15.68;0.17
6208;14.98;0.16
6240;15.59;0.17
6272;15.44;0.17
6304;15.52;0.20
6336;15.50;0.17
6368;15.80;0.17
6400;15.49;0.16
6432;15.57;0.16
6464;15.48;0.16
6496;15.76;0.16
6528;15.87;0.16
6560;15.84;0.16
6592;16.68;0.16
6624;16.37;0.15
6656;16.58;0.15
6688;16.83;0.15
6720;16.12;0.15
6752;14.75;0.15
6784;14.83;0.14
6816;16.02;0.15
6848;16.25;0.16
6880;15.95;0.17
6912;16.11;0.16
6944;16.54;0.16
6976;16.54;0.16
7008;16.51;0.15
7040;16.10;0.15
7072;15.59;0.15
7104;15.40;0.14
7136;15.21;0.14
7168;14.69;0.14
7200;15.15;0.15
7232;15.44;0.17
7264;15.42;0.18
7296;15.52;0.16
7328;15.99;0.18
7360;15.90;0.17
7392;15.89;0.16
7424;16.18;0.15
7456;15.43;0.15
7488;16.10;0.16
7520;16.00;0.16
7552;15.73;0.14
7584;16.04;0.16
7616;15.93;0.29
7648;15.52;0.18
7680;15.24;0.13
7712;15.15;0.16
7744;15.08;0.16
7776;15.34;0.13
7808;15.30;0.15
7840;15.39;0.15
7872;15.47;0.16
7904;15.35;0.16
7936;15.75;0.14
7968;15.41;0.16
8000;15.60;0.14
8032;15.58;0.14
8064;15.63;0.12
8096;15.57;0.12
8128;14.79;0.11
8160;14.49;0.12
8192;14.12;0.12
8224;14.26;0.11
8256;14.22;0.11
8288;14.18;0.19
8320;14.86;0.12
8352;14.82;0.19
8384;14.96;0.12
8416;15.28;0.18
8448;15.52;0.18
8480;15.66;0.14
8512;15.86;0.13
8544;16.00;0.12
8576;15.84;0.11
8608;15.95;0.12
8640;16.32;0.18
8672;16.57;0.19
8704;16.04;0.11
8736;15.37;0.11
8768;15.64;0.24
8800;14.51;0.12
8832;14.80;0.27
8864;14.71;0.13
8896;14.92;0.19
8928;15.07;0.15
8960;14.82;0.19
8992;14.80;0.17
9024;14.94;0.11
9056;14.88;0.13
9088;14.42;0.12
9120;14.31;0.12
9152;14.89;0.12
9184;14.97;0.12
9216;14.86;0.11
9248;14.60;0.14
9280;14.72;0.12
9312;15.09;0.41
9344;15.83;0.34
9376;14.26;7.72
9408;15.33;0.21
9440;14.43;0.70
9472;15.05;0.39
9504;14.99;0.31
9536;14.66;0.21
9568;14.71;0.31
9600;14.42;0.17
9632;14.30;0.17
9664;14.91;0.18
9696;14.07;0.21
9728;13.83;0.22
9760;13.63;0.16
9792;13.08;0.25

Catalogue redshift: 0.148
